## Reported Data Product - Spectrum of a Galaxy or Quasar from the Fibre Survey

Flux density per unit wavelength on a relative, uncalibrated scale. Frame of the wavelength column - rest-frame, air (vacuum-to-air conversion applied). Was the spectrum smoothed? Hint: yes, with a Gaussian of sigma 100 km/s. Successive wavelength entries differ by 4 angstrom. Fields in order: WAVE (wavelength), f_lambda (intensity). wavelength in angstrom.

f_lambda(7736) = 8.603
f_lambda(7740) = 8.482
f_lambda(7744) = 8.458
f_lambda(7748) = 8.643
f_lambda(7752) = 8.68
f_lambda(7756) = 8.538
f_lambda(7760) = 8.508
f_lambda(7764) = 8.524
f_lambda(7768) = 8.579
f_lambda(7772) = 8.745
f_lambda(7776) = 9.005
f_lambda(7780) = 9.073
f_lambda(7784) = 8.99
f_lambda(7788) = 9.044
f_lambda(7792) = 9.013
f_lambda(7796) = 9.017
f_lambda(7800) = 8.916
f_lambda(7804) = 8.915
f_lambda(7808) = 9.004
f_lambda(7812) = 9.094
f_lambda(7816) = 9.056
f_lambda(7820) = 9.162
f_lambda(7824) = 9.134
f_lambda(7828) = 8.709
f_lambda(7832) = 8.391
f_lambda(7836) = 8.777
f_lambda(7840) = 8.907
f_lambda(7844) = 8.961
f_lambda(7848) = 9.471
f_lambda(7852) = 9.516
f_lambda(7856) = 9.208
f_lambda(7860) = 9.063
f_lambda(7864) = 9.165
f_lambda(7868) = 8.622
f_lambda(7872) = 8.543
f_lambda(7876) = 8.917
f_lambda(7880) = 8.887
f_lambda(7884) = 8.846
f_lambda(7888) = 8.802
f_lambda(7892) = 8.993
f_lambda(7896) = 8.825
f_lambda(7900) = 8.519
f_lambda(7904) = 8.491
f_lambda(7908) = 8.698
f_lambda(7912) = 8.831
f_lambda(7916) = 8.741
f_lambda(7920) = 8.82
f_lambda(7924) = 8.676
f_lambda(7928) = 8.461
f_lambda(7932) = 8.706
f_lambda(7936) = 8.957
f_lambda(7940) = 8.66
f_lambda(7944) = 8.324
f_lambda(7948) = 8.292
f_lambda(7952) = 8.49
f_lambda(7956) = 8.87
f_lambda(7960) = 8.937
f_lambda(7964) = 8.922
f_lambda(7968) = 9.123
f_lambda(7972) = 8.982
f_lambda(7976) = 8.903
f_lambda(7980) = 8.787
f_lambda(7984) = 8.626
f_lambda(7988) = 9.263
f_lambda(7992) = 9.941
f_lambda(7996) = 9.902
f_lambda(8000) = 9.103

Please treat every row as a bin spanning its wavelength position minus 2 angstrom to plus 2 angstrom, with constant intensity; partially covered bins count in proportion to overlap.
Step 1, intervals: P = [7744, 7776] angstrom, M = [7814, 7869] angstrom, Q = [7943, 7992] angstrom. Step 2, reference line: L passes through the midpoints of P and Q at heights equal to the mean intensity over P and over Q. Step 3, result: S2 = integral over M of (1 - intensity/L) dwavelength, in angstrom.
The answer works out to -1.9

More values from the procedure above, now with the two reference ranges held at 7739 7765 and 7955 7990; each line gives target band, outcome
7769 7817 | -2.0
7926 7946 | 0.6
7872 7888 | -0.1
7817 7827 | -0.5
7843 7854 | -0.8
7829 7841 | 0.0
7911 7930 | 0.3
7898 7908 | 0.3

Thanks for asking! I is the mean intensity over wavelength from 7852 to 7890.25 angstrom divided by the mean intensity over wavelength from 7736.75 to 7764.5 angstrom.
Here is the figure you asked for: 1.04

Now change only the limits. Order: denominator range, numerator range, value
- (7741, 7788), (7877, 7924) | 1.01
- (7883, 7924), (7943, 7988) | 1.00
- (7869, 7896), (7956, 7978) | 1.02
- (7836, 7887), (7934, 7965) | 0.96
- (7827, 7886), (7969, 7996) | 1.02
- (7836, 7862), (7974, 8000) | 1.01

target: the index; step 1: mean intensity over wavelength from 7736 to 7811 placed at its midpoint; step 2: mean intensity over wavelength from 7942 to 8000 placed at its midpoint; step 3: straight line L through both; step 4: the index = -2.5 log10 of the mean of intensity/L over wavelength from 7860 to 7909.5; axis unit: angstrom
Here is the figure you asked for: 0.01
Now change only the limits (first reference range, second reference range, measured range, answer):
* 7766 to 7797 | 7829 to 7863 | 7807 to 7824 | -0.013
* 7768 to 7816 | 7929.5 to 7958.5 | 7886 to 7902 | -0.006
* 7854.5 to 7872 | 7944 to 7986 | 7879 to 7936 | 0.017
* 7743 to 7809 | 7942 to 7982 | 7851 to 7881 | -0.023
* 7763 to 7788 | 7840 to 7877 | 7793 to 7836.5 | 0.001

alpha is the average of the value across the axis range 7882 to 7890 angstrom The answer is 8.82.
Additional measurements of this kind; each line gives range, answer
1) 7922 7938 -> 8.7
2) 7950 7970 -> 8.87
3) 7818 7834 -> 8.85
